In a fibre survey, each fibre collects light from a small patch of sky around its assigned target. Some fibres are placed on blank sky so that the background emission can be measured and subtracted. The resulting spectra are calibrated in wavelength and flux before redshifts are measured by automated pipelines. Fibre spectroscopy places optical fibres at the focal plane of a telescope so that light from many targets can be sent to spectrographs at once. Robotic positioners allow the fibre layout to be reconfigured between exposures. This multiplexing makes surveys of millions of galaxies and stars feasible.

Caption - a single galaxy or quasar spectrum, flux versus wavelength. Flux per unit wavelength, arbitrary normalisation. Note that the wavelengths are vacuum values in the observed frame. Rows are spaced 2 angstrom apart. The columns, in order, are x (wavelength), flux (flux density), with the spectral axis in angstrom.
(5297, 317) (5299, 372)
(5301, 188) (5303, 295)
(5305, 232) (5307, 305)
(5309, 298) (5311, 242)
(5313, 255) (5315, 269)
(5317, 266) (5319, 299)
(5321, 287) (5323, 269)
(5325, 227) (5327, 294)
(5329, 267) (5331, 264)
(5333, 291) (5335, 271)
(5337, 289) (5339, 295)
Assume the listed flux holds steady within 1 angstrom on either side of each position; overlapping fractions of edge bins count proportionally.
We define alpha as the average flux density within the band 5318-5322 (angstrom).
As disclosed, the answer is 293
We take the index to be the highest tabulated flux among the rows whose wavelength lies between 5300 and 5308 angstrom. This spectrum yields 305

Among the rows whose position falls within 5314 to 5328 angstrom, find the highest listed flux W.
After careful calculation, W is 299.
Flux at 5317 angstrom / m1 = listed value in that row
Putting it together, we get 266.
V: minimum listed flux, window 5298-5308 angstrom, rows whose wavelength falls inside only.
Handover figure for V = 188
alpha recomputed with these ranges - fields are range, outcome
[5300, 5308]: 255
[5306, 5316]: 274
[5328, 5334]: 274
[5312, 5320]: 272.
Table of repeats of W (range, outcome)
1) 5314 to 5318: 269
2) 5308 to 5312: 298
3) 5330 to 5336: 291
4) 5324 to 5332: 294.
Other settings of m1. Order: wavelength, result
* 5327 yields 294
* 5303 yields 295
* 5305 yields 232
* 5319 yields 299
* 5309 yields 298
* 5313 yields 255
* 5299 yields 372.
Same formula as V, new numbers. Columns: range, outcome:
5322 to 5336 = 227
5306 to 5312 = 242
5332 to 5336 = 271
